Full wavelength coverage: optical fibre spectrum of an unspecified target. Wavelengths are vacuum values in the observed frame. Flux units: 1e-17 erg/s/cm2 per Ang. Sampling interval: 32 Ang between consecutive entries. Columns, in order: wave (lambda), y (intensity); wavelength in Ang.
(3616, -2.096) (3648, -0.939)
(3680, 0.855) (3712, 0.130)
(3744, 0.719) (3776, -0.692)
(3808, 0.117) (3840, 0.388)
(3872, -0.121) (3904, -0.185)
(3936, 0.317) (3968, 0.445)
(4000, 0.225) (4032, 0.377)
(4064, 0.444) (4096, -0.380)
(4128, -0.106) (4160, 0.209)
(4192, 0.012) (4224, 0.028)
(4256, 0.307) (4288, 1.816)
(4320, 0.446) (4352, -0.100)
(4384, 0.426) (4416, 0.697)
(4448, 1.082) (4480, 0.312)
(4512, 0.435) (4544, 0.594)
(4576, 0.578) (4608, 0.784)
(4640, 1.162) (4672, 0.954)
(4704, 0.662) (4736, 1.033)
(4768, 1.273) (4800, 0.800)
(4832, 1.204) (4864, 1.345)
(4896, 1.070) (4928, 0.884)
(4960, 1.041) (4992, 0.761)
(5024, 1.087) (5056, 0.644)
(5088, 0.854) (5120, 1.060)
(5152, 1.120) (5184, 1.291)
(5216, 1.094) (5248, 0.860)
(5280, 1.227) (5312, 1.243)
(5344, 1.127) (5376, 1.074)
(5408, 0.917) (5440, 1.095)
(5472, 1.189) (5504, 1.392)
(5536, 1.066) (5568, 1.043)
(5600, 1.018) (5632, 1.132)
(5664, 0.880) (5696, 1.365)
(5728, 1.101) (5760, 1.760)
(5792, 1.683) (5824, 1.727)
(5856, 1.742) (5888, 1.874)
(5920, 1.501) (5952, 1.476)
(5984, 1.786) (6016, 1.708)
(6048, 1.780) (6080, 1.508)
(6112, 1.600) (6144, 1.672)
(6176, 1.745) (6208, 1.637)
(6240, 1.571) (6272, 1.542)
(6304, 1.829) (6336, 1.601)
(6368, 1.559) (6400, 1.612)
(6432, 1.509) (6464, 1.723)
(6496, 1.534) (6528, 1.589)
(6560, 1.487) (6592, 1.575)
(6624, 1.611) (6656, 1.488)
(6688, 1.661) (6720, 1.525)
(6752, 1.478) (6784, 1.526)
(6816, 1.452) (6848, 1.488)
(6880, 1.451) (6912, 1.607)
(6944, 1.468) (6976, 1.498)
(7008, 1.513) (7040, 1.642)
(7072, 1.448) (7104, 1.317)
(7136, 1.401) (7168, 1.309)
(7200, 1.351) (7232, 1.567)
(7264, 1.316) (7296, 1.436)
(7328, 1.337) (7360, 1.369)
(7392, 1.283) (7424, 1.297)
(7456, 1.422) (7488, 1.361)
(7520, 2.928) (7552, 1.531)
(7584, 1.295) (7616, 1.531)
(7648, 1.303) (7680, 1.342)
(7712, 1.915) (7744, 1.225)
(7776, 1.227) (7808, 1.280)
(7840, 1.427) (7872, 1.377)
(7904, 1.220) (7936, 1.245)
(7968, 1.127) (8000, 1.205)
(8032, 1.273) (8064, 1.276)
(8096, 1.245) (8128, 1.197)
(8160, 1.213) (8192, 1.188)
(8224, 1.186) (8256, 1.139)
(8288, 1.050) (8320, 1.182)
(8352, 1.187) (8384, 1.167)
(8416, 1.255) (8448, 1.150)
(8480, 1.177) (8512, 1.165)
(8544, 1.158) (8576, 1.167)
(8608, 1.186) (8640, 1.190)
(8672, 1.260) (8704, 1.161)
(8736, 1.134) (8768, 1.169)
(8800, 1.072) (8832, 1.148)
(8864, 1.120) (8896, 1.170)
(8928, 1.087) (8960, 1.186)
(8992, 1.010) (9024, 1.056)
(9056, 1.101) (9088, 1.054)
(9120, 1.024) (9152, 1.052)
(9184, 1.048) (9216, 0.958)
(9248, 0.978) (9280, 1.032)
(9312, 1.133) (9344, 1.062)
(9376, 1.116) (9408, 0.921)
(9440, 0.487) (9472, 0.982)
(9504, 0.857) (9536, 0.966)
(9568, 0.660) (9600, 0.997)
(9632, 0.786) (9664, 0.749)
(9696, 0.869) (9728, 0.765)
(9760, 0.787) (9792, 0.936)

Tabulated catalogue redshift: 0.147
